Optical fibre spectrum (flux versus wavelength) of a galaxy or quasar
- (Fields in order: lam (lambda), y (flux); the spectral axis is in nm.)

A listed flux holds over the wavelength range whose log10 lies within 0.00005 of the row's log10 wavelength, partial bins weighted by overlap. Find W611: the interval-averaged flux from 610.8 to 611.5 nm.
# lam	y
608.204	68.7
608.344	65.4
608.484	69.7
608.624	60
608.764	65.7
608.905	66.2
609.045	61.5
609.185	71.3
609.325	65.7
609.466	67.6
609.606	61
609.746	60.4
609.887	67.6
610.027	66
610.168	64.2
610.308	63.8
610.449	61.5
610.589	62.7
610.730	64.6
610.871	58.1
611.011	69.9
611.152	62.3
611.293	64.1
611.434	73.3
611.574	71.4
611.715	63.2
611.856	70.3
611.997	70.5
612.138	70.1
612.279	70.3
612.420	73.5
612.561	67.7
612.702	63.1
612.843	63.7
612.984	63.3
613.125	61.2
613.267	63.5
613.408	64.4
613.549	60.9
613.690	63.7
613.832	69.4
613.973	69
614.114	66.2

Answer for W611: 65.4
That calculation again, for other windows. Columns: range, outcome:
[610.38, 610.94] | 61.7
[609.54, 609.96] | 63.1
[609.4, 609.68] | 64.4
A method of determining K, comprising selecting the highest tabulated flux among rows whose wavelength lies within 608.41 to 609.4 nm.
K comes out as 71.3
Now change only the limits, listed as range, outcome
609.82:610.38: 67.6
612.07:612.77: 73.5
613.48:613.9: 69.4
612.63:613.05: 63.7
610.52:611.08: 69.9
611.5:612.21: 71.4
